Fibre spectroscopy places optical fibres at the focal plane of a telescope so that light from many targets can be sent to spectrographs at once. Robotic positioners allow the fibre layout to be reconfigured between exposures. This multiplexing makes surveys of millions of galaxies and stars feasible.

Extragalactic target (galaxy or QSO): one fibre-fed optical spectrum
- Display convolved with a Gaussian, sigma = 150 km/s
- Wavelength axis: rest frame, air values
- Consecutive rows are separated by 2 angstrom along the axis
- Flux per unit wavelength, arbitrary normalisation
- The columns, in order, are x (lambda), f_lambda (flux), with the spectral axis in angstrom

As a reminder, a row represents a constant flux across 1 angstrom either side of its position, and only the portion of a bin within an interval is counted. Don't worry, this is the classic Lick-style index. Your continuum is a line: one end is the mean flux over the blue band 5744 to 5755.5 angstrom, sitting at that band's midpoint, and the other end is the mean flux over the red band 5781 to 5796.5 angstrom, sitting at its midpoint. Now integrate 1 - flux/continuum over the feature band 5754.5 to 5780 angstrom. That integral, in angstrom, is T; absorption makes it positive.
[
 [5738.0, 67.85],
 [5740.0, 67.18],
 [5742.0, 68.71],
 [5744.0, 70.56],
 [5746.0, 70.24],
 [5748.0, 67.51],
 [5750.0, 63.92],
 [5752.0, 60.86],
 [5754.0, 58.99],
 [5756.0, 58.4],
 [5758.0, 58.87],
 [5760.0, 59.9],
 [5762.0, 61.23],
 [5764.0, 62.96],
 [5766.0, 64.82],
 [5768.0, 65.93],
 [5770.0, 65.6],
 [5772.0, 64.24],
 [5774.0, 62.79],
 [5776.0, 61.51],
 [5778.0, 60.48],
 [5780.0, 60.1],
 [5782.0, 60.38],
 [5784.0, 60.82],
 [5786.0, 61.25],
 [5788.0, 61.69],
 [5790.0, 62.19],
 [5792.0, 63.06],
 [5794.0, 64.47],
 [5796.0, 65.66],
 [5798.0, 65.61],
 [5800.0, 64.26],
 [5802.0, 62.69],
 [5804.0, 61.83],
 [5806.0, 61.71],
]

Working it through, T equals 0.6 angstrom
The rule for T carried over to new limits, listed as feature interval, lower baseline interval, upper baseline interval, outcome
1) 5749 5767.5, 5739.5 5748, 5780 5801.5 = 1.6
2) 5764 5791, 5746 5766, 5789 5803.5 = 0.2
